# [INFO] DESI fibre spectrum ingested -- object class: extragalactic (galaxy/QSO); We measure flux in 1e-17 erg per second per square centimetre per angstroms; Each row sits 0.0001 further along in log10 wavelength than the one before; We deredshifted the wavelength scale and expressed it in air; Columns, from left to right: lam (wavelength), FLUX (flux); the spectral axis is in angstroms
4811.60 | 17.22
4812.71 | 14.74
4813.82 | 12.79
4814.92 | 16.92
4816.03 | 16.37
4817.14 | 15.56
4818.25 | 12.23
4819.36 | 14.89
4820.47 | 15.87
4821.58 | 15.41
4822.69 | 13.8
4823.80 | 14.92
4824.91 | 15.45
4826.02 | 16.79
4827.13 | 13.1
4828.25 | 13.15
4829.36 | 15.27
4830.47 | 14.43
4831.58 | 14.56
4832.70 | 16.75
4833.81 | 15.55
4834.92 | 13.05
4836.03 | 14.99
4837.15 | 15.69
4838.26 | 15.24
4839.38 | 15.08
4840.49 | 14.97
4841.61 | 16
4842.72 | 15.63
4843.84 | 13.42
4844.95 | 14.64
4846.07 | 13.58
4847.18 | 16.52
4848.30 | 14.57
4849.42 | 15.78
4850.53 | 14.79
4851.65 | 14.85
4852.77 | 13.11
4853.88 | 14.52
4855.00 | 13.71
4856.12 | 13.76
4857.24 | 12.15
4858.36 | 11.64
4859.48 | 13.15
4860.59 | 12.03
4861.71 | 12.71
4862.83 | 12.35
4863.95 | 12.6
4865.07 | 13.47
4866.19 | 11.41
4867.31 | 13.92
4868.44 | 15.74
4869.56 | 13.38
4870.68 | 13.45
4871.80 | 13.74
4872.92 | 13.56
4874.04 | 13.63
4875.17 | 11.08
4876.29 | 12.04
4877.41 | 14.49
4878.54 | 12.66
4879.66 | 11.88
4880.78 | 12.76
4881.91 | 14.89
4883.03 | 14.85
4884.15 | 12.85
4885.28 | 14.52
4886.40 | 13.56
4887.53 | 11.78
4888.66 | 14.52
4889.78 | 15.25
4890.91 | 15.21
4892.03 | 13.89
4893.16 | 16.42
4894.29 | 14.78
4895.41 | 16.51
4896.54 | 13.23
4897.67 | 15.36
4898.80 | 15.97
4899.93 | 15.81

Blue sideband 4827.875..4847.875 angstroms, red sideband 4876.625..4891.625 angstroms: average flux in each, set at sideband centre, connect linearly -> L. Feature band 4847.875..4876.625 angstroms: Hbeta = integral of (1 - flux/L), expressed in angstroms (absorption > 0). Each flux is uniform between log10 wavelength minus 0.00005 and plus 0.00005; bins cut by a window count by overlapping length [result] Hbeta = 1.9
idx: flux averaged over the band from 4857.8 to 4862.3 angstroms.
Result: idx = 12.4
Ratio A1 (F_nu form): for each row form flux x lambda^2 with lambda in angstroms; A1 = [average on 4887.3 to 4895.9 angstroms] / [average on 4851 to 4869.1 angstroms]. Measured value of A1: 1.1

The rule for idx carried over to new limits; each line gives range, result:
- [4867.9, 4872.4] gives 14.1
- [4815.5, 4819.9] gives 14.7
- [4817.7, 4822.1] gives 14.6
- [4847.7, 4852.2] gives 15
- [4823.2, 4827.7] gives 15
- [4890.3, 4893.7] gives 15.2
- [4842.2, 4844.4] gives 14.5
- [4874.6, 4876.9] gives 11.6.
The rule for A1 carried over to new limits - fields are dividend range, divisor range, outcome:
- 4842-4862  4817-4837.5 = 0.95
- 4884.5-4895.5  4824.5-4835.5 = 1.01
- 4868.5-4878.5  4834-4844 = 0.90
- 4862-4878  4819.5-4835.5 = 0.90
